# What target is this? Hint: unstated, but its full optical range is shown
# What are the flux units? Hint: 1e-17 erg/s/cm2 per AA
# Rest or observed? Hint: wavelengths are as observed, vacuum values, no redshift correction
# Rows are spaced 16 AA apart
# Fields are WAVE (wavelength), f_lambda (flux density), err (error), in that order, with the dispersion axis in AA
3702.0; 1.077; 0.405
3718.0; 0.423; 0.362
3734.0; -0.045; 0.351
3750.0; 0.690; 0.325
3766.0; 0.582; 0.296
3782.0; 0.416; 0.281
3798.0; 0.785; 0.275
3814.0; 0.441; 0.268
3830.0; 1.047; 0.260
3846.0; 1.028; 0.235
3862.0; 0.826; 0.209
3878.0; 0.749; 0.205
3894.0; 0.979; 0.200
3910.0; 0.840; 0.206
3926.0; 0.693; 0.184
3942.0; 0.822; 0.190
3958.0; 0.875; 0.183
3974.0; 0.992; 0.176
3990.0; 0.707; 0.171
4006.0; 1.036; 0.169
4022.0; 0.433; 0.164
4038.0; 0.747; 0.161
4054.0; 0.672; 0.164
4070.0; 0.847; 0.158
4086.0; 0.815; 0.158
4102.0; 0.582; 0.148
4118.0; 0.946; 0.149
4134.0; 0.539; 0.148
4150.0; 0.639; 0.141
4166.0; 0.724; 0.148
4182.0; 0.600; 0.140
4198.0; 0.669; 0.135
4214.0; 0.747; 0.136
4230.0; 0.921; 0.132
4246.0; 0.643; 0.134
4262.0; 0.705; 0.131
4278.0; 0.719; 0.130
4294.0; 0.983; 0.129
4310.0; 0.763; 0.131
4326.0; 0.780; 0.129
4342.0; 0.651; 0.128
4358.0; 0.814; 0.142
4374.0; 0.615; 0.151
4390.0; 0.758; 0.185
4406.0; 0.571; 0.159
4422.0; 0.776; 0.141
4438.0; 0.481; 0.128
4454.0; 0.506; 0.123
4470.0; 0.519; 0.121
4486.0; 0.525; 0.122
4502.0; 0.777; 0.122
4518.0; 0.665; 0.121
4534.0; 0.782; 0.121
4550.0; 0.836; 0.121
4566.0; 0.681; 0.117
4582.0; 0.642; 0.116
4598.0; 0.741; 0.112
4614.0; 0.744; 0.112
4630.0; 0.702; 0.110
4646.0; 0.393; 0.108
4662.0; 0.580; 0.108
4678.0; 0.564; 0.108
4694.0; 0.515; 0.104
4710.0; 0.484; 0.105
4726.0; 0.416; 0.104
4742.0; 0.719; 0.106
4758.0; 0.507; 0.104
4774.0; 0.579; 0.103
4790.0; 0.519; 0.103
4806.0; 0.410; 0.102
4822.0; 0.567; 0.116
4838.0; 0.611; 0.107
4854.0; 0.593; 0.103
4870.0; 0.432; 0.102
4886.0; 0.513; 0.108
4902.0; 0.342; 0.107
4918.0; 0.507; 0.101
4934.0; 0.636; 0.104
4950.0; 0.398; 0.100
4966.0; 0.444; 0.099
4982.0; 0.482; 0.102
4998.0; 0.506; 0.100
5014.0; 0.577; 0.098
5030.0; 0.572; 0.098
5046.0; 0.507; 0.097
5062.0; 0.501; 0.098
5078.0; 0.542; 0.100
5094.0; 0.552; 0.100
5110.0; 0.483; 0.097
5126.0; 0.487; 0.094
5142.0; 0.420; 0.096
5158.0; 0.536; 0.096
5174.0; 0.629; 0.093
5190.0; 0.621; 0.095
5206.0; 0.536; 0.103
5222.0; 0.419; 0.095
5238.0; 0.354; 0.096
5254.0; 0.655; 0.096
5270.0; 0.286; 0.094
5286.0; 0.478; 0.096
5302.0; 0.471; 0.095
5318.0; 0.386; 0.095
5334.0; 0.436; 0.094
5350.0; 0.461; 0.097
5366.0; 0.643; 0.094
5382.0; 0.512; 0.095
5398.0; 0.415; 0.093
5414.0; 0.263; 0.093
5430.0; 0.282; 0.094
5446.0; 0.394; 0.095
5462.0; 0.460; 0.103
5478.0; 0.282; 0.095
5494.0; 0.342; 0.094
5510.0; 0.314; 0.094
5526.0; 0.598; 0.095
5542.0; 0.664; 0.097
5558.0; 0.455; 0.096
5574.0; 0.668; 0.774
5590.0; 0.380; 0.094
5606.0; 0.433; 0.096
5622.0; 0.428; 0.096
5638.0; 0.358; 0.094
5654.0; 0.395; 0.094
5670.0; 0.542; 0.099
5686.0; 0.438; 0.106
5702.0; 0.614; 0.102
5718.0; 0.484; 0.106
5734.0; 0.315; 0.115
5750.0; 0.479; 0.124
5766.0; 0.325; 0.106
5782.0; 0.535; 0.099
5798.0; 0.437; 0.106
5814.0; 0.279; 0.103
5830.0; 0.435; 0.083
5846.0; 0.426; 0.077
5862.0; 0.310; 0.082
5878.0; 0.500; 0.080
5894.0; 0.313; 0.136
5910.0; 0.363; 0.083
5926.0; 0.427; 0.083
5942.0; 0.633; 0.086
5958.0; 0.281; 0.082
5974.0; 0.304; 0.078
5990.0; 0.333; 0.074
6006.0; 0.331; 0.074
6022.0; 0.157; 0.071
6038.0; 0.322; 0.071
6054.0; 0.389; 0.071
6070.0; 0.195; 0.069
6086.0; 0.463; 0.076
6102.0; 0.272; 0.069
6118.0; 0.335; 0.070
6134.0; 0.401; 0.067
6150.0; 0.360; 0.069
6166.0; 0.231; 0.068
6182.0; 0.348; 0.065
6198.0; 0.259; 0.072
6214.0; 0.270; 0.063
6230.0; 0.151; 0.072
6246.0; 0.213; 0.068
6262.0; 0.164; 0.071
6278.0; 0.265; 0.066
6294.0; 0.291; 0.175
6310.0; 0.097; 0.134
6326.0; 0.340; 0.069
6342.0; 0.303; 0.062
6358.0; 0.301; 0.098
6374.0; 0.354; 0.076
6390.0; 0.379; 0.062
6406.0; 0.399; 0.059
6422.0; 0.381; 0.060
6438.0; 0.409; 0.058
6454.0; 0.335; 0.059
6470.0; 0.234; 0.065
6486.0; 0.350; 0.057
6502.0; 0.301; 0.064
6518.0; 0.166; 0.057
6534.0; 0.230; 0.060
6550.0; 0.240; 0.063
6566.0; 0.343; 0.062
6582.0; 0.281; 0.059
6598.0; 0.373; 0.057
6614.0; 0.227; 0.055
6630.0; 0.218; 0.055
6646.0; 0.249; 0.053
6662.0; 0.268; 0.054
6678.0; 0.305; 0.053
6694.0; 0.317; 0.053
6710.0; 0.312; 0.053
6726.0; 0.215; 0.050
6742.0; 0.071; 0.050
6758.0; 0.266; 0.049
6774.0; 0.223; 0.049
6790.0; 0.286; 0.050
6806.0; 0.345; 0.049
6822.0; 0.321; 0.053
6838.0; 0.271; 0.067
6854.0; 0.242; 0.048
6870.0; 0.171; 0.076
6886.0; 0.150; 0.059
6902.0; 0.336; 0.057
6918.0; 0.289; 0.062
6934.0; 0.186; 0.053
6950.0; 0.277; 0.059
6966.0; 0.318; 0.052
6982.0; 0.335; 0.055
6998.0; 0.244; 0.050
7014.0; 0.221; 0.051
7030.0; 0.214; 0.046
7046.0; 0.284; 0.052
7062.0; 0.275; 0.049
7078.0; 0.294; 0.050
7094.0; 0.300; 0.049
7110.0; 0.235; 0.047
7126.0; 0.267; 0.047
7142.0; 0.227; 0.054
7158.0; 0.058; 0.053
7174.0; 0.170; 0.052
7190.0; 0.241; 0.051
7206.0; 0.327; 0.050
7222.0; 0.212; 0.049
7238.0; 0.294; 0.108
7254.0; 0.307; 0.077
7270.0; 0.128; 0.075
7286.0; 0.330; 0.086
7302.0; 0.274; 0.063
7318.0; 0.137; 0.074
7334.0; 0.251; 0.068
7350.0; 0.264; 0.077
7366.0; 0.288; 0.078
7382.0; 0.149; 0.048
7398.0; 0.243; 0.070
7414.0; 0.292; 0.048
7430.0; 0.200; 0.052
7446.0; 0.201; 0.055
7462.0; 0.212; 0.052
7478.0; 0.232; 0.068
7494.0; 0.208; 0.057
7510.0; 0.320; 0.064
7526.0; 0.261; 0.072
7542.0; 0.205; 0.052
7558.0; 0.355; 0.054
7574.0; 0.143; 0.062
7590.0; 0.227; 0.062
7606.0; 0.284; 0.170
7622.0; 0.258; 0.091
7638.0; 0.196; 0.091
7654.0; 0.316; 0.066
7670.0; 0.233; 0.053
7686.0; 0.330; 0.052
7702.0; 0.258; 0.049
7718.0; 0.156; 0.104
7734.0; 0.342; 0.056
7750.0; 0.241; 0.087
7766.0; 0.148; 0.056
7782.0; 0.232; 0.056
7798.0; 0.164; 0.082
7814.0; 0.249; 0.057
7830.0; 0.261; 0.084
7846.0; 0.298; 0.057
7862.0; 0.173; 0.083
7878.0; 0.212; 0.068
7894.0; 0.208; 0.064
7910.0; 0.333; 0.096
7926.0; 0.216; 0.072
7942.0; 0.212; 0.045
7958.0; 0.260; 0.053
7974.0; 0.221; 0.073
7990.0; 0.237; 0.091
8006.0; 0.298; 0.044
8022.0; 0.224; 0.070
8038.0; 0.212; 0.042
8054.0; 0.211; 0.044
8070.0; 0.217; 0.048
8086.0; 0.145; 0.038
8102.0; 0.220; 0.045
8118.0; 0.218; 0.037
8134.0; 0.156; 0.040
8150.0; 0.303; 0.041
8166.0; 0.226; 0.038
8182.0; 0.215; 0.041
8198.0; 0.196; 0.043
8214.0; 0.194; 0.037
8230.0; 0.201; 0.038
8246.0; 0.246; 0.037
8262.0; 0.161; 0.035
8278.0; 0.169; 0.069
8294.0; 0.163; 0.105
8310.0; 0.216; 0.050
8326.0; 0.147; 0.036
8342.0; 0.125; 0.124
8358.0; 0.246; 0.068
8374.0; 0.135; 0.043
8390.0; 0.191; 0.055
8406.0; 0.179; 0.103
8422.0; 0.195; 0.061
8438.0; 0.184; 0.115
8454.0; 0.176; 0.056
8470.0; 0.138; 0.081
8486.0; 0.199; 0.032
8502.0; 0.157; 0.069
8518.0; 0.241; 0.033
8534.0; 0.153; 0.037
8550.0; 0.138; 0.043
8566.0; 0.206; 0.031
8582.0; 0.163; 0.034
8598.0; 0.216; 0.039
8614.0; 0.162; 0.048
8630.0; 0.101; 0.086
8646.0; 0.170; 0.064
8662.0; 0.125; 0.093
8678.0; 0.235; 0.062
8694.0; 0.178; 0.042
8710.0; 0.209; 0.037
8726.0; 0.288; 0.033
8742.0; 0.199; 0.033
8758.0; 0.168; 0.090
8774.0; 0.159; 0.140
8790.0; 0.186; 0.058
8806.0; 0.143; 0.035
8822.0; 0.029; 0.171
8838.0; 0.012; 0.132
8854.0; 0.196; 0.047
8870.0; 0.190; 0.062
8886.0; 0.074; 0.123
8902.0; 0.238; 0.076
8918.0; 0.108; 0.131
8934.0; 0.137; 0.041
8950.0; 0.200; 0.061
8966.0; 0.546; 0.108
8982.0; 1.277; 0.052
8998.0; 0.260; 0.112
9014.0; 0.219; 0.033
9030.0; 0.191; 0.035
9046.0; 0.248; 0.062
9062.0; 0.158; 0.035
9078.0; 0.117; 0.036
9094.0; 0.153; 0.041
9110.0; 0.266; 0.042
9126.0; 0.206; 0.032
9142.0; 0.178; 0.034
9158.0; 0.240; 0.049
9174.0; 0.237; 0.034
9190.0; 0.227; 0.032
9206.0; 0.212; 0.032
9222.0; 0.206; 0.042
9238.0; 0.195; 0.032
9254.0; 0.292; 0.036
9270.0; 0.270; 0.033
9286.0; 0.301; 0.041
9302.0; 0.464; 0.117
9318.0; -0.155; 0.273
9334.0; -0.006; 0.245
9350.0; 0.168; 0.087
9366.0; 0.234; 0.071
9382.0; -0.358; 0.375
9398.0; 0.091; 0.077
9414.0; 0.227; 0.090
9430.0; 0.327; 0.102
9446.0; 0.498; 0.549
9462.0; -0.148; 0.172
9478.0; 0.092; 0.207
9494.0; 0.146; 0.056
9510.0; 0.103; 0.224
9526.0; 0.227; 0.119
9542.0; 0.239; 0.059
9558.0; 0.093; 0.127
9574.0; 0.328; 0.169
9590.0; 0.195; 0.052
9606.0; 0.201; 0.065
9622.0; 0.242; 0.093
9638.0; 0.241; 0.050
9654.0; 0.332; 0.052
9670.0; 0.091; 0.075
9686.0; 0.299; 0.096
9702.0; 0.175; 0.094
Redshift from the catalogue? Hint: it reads 1.41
